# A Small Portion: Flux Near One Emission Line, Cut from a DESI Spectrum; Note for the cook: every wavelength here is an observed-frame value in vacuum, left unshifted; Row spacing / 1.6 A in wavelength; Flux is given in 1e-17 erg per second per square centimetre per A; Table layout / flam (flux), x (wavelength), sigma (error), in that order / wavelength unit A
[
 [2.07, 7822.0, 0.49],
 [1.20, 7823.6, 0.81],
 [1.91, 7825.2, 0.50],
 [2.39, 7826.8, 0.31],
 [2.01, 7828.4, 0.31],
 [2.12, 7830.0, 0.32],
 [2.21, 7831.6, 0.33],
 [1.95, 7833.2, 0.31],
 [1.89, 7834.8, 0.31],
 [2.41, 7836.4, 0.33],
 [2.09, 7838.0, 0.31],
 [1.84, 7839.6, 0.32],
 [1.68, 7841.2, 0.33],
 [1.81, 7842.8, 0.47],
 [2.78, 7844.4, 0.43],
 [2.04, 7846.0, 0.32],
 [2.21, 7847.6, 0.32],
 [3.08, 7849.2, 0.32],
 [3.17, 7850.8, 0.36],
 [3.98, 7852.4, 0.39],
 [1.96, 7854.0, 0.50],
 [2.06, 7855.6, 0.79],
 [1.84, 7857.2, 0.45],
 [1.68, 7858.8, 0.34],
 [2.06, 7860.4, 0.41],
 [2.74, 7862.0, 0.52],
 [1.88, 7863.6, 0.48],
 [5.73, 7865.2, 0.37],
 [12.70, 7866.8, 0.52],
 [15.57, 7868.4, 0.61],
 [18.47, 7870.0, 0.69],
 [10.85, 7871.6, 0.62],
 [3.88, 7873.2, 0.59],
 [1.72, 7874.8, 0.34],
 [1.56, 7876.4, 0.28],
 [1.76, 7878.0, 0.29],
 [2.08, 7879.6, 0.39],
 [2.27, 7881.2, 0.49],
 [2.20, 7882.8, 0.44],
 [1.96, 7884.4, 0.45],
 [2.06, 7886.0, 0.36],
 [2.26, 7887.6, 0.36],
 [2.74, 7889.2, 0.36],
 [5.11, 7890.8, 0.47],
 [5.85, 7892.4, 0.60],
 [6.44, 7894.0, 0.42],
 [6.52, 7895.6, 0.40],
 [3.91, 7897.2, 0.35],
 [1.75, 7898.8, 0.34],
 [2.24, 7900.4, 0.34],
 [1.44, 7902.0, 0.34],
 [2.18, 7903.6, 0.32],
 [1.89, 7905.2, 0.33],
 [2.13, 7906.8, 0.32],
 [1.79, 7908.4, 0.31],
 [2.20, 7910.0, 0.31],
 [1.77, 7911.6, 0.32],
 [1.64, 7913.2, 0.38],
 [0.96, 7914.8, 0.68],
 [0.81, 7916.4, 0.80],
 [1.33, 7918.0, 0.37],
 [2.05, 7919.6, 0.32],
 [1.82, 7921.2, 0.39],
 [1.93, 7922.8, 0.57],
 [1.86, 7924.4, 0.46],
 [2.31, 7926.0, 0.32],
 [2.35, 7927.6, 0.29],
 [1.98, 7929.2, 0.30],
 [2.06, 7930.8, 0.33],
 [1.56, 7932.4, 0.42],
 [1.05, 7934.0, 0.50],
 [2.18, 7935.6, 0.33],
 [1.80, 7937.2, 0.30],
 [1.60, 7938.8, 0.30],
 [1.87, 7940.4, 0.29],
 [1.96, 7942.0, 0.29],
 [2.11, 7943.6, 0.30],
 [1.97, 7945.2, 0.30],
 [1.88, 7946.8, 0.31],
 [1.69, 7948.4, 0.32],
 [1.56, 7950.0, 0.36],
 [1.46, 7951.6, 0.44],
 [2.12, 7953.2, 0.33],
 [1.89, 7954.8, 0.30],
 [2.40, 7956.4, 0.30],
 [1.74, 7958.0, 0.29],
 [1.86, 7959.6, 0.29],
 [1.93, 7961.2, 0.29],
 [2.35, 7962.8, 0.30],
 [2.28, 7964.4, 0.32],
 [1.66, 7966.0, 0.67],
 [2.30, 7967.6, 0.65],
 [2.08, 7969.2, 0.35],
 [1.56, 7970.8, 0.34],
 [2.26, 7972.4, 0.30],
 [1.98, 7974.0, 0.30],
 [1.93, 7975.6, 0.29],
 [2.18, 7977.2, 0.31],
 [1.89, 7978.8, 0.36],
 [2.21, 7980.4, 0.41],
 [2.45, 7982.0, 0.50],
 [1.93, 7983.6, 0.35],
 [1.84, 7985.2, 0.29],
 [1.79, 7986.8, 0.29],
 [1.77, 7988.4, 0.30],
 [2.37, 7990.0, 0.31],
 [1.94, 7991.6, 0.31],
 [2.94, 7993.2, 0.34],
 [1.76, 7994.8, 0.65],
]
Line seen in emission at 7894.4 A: [N II]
